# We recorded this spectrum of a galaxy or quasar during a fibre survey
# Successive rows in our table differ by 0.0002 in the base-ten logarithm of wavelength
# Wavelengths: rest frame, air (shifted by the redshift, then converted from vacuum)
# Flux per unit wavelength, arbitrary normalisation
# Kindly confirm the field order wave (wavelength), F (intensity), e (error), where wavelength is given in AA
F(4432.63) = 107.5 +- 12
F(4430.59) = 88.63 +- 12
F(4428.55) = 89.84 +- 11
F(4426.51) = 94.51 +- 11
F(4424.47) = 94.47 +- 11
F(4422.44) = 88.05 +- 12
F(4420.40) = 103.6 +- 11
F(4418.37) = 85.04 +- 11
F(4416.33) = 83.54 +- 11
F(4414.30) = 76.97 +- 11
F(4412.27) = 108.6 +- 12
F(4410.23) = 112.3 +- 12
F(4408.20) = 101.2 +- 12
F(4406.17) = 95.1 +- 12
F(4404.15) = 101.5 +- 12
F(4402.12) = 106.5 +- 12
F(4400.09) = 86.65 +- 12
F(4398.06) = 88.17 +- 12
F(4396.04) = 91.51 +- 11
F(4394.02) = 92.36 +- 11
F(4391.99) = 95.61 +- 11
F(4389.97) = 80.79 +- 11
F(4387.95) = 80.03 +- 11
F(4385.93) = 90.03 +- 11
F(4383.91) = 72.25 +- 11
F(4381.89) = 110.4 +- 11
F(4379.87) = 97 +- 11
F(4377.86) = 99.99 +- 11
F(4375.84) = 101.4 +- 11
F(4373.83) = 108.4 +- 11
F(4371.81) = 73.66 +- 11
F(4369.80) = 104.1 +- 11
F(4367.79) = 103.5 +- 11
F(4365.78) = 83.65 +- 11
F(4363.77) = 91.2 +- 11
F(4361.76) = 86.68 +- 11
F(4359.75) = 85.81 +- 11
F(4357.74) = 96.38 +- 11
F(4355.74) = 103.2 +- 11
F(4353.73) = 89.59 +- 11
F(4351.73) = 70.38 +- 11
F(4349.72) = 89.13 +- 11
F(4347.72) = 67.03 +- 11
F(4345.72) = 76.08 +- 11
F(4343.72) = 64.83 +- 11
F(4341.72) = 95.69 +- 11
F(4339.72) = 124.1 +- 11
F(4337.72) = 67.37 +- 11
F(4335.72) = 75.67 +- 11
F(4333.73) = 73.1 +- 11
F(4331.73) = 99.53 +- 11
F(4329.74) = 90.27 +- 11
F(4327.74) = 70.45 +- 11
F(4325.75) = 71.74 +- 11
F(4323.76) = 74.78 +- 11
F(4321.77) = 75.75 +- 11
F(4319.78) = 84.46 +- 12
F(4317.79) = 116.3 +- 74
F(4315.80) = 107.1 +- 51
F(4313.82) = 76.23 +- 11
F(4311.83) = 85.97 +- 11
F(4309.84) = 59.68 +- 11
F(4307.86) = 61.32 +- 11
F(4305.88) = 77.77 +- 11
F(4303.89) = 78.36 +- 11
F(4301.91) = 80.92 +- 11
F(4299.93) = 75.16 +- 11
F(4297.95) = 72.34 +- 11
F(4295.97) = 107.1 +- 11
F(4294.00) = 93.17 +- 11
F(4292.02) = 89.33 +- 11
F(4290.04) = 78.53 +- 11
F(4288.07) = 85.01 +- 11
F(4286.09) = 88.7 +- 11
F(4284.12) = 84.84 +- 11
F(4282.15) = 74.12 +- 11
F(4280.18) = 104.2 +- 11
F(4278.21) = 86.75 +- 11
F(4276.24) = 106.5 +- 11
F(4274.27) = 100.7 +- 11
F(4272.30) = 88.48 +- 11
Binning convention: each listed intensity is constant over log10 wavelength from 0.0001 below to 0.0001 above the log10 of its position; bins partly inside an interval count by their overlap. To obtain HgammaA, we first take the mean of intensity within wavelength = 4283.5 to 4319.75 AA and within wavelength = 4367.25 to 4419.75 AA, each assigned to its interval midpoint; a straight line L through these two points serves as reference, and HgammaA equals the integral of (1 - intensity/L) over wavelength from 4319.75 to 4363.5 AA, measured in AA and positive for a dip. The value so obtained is 2.6 AA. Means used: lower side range 84.3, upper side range 94.1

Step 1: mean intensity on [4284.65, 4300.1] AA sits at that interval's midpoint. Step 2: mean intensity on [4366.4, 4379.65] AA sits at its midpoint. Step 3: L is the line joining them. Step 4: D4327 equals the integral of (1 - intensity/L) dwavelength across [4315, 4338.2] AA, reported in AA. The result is 1.87 AA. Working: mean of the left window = 86.7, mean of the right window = 98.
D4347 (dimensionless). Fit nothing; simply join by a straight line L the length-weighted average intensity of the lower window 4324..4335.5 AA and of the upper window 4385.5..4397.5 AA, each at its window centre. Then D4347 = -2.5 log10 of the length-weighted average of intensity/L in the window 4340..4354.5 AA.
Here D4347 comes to 0.020 mag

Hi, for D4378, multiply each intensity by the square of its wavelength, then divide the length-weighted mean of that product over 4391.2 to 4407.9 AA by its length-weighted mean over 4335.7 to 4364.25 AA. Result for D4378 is 1.13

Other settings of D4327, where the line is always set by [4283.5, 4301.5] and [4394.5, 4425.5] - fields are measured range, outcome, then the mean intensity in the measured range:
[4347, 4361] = 0.7 AA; 86.3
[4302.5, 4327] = 1.9 AA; 80.7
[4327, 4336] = 0.6 AA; 82.6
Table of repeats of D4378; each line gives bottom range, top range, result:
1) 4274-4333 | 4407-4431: 1.17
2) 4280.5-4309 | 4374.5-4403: 1.17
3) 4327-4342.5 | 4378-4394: 1.06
